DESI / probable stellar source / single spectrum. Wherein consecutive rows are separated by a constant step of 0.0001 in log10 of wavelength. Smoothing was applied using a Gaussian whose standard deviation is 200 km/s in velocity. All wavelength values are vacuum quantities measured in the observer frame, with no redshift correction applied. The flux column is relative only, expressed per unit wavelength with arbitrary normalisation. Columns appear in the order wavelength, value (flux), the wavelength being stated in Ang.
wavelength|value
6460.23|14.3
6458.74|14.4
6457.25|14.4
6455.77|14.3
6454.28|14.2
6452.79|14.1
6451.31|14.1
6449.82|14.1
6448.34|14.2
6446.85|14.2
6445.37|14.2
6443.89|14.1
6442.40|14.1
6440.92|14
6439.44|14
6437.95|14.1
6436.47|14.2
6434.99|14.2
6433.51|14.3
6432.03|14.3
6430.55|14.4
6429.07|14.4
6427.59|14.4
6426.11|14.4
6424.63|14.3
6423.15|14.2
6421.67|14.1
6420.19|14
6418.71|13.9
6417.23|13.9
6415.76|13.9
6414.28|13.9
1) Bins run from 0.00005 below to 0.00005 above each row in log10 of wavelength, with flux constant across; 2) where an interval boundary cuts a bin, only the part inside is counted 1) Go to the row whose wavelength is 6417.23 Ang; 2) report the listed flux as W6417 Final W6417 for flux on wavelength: 13.9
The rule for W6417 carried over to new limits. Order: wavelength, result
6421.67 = 14.1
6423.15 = 14.2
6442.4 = 14.1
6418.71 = 13.9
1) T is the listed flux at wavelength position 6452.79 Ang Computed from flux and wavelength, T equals 14.1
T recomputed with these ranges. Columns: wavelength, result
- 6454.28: 14.2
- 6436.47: 14.2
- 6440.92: 14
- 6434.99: 14.2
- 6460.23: 14.3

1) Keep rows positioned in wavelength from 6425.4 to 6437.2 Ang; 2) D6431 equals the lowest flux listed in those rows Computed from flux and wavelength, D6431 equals 14.2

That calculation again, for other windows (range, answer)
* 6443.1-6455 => 14.1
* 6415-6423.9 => 13.9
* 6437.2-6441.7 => 14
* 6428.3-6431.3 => 14.4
